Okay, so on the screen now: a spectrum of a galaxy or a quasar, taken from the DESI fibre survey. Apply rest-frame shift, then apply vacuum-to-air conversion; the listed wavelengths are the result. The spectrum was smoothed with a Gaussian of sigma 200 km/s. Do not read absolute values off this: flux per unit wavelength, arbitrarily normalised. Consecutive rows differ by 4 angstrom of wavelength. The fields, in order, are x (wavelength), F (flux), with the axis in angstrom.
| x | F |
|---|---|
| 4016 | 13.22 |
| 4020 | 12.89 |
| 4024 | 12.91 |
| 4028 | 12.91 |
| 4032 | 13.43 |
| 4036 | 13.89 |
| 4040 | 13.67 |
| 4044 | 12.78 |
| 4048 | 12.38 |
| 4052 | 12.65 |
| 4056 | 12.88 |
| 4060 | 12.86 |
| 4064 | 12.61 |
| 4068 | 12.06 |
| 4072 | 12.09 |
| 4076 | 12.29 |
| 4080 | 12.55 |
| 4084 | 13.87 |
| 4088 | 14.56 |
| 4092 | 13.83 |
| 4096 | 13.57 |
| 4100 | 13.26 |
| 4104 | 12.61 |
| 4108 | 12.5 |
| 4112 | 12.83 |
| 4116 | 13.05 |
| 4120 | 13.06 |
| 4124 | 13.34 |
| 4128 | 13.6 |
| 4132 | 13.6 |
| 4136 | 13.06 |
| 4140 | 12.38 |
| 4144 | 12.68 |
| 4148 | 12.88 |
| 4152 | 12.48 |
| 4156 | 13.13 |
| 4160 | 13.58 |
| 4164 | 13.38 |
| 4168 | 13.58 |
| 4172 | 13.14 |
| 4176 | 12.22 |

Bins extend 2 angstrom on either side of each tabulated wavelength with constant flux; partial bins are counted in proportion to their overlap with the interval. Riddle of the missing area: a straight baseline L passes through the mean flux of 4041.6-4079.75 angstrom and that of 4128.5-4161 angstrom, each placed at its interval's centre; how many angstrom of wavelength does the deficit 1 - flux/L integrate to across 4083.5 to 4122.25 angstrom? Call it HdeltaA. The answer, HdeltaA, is -1.6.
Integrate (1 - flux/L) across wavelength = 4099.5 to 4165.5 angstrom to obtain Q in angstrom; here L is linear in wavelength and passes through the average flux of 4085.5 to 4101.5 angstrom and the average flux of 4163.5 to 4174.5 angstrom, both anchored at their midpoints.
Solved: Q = 2.6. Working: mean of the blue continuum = 13.8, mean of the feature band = 13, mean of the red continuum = 13.3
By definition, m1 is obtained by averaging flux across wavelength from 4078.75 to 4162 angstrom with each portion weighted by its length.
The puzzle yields 13.2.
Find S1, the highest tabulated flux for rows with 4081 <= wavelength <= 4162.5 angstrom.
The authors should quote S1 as 14.56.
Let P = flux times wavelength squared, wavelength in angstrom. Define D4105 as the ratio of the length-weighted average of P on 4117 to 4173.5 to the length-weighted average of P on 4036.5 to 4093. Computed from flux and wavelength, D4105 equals 1.06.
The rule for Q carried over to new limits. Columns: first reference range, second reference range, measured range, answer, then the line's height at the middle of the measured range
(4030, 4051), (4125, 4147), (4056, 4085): 1.2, 13.2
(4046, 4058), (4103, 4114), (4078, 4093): -1.2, 12.6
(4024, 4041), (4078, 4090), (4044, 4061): 1.0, 13.5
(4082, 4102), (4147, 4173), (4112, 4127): 0.5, 13.6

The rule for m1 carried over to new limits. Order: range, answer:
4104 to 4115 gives 12.7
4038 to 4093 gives 12.9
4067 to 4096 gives 13.1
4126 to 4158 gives 13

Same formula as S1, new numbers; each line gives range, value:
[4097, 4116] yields 13.26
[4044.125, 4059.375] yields 12.88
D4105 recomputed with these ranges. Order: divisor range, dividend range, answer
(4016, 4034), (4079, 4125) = 1.06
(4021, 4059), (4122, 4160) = 1.05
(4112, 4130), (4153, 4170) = 1.03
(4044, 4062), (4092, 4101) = 1.09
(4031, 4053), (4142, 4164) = 1.04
